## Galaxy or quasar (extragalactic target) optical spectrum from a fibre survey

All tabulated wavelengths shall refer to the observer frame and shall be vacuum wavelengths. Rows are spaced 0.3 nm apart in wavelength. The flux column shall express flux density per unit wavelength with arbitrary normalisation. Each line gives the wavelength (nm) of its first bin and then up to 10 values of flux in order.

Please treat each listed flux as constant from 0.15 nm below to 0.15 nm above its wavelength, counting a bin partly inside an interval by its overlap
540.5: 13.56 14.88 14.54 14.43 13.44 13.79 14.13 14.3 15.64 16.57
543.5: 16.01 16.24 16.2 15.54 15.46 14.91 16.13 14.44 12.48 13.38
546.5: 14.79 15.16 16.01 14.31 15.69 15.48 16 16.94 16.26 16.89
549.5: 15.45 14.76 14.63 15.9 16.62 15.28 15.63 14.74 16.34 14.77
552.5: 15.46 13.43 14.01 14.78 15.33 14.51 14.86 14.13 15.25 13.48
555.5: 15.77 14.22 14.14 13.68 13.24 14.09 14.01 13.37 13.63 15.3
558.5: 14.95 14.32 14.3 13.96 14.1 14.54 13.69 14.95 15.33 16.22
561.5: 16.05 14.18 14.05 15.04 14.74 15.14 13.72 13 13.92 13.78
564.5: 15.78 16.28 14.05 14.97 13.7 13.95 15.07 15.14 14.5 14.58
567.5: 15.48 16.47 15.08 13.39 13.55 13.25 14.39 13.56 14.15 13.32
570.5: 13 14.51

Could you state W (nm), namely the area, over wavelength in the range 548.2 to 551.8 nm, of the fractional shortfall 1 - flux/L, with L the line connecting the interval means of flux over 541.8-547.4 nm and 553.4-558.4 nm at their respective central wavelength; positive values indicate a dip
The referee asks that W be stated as -0.26 nm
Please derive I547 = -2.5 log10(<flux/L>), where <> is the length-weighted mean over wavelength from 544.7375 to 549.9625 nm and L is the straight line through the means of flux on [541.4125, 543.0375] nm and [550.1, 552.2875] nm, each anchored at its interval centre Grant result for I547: -0.02 mag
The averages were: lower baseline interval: 14.3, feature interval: 15.2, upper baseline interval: 15.6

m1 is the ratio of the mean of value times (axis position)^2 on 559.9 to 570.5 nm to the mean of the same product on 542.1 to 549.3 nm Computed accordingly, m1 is 1.01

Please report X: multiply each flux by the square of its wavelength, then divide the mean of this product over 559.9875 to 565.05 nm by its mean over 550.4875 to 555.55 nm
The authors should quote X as 1.0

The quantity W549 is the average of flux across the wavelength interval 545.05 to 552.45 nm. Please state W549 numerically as 15.3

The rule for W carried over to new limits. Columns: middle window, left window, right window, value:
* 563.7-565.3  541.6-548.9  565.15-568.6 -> 0.006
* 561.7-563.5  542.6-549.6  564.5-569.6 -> 0.043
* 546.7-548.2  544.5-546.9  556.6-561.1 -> -0.082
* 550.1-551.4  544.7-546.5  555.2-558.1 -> -0.137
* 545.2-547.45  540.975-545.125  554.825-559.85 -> 0.049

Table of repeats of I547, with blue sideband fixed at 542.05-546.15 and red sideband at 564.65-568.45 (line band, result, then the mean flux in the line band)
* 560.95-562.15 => -0.02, 15.2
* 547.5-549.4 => -0.07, 16.1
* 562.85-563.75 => 0.07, 14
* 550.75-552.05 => -0.04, 15.6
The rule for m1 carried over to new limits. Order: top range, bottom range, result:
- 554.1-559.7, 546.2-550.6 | 0.95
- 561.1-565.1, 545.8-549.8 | 1.02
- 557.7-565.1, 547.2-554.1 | 0.99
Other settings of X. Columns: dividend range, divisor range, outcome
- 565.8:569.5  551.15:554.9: 1.03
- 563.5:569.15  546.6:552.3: 0.99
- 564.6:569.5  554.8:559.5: 1.06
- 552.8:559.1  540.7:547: 1.01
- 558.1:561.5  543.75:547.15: 1.04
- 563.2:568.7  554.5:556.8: 1.06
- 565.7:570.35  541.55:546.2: 1.05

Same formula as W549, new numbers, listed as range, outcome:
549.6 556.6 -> 14.9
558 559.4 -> 14.6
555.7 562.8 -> 14.4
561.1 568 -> 14.8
